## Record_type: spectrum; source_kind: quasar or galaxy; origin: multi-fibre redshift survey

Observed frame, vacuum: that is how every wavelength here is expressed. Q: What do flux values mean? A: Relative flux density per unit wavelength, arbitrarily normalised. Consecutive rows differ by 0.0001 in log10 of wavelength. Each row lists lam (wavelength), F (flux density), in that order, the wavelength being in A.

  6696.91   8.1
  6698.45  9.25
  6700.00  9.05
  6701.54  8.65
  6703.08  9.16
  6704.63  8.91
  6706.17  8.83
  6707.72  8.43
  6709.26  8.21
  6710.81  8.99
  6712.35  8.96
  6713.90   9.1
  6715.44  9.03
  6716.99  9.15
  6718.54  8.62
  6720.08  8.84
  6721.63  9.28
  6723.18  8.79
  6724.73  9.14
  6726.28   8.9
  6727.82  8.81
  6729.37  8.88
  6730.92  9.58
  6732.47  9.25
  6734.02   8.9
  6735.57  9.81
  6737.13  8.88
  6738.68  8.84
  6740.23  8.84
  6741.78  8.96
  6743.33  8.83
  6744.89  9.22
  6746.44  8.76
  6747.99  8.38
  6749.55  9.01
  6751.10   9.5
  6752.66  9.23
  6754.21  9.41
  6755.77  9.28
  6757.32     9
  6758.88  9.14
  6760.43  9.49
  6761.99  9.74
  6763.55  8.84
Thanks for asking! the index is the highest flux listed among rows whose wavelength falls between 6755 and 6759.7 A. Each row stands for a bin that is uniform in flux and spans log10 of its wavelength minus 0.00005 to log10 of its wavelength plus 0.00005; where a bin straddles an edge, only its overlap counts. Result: 9.28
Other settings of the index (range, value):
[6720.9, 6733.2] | 9.58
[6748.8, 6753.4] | 9.5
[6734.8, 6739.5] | 9.81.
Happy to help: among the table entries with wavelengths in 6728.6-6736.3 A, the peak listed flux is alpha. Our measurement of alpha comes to 9.81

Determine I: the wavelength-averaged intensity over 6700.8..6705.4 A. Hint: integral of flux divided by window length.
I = 8.91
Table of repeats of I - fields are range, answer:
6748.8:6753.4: 9.25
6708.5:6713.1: 8.72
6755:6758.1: 9.15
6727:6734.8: 9.09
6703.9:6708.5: 8.73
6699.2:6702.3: 8.84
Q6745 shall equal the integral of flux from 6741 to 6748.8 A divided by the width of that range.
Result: 8.83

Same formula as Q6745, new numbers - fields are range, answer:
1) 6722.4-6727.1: 8.95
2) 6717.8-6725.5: 8.94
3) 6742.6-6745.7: 9.01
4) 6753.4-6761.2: 9.27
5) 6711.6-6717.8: 9.05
